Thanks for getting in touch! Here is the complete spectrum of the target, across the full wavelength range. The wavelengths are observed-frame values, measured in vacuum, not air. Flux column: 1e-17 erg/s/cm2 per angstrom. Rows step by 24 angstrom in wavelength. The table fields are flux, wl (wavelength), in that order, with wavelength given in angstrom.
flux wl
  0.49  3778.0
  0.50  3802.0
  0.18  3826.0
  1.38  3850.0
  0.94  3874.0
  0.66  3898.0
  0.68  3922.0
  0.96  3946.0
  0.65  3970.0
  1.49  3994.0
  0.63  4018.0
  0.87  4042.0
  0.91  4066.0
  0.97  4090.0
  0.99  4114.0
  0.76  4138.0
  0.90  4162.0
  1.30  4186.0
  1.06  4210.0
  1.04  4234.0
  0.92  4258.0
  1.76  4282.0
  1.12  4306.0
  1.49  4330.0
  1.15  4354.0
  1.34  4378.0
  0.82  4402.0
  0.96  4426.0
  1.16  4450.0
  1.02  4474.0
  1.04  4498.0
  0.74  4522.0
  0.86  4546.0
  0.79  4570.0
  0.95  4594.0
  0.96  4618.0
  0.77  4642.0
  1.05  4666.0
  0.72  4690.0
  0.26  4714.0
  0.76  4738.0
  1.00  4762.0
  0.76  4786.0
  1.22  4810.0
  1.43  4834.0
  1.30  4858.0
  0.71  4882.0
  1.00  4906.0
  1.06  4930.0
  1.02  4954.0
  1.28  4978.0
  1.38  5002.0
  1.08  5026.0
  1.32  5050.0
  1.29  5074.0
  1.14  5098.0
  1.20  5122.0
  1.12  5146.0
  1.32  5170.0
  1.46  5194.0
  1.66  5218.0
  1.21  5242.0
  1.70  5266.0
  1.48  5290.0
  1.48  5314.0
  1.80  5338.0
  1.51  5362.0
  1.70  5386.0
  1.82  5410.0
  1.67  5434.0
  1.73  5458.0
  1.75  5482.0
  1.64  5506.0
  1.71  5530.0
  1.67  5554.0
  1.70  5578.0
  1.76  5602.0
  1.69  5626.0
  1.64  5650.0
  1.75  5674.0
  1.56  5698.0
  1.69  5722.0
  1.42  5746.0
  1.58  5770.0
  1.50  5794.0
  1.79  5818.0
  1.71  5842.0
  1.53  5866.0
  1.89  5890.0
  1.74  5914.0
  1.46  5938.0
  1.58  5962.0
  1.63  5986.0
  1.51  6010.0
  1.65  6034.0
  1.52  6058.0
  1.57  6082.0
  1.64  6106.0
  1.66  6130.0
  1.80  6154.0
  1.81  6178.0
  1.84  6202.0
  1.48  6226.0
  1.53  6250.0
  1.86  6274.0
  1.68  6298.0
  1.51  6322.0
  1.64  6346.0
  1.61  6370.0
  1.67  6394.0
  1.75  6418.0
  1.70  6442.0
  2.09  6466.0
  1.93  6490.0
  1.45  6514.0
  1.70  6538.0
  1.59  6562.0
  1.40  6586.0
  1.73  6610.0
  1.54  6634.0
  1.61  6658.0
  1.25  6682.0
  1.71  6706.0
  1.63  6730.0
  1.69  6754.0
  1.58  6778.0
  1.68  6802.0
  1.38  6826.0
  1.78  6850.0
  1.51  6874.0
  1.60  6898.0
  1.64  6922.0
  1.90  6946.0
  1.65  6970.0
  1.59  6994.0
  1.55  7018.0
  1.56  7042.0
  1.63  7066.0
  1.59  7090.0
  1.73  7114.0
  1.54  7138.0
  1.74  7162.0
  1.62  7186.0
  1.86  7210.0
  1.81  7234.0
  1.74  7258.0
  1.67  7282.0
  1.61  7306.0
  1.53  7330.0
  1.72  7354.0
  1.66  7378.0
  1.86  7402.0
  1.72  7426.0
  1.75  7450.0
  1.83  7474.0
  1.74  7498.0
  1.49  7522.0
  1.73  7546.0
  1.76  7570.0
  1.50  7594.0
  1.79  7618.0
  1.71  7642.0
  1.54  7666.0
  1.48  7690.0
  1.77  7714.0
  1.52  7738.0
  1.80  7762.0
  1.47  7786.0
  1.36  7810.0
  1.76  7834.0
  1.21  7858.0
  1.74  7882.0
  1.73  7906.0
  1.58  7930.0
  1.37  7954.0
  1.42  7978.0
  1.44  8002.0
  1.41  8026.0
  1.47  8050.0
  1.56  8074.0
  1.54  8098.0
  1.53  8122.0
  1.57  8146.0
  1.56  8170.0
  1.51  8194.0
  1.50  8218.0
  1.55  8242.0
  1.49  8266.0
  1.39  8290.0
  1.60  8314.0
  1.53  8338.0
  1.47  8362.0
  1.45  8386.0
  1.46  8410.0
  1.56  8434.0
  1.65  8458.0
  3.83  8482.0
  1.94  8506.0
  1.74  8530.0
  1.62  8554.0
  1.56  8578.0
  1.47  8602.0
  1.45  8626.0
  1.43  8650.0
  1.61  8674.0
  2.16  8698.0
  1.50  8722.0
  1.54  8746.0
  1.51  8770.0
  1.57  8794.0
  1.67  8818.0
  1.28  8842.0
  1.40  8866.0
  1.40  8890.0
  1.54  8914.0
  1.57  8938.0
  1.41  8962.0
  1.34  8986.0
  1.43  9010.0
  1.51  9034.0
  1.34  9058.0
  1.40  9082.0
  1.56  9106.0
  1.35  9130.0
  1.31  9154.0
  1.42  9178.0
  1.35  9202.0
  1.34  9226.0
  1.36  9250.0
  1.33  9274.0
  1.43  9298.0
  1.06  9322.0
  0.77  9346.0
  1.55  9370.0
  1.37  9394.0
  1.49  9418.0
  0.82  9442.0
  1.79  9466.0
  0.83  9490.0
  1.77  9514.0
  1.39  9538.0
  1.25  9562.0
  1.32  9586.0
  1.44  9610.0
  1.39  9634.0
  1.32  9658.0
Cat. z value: 0.293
